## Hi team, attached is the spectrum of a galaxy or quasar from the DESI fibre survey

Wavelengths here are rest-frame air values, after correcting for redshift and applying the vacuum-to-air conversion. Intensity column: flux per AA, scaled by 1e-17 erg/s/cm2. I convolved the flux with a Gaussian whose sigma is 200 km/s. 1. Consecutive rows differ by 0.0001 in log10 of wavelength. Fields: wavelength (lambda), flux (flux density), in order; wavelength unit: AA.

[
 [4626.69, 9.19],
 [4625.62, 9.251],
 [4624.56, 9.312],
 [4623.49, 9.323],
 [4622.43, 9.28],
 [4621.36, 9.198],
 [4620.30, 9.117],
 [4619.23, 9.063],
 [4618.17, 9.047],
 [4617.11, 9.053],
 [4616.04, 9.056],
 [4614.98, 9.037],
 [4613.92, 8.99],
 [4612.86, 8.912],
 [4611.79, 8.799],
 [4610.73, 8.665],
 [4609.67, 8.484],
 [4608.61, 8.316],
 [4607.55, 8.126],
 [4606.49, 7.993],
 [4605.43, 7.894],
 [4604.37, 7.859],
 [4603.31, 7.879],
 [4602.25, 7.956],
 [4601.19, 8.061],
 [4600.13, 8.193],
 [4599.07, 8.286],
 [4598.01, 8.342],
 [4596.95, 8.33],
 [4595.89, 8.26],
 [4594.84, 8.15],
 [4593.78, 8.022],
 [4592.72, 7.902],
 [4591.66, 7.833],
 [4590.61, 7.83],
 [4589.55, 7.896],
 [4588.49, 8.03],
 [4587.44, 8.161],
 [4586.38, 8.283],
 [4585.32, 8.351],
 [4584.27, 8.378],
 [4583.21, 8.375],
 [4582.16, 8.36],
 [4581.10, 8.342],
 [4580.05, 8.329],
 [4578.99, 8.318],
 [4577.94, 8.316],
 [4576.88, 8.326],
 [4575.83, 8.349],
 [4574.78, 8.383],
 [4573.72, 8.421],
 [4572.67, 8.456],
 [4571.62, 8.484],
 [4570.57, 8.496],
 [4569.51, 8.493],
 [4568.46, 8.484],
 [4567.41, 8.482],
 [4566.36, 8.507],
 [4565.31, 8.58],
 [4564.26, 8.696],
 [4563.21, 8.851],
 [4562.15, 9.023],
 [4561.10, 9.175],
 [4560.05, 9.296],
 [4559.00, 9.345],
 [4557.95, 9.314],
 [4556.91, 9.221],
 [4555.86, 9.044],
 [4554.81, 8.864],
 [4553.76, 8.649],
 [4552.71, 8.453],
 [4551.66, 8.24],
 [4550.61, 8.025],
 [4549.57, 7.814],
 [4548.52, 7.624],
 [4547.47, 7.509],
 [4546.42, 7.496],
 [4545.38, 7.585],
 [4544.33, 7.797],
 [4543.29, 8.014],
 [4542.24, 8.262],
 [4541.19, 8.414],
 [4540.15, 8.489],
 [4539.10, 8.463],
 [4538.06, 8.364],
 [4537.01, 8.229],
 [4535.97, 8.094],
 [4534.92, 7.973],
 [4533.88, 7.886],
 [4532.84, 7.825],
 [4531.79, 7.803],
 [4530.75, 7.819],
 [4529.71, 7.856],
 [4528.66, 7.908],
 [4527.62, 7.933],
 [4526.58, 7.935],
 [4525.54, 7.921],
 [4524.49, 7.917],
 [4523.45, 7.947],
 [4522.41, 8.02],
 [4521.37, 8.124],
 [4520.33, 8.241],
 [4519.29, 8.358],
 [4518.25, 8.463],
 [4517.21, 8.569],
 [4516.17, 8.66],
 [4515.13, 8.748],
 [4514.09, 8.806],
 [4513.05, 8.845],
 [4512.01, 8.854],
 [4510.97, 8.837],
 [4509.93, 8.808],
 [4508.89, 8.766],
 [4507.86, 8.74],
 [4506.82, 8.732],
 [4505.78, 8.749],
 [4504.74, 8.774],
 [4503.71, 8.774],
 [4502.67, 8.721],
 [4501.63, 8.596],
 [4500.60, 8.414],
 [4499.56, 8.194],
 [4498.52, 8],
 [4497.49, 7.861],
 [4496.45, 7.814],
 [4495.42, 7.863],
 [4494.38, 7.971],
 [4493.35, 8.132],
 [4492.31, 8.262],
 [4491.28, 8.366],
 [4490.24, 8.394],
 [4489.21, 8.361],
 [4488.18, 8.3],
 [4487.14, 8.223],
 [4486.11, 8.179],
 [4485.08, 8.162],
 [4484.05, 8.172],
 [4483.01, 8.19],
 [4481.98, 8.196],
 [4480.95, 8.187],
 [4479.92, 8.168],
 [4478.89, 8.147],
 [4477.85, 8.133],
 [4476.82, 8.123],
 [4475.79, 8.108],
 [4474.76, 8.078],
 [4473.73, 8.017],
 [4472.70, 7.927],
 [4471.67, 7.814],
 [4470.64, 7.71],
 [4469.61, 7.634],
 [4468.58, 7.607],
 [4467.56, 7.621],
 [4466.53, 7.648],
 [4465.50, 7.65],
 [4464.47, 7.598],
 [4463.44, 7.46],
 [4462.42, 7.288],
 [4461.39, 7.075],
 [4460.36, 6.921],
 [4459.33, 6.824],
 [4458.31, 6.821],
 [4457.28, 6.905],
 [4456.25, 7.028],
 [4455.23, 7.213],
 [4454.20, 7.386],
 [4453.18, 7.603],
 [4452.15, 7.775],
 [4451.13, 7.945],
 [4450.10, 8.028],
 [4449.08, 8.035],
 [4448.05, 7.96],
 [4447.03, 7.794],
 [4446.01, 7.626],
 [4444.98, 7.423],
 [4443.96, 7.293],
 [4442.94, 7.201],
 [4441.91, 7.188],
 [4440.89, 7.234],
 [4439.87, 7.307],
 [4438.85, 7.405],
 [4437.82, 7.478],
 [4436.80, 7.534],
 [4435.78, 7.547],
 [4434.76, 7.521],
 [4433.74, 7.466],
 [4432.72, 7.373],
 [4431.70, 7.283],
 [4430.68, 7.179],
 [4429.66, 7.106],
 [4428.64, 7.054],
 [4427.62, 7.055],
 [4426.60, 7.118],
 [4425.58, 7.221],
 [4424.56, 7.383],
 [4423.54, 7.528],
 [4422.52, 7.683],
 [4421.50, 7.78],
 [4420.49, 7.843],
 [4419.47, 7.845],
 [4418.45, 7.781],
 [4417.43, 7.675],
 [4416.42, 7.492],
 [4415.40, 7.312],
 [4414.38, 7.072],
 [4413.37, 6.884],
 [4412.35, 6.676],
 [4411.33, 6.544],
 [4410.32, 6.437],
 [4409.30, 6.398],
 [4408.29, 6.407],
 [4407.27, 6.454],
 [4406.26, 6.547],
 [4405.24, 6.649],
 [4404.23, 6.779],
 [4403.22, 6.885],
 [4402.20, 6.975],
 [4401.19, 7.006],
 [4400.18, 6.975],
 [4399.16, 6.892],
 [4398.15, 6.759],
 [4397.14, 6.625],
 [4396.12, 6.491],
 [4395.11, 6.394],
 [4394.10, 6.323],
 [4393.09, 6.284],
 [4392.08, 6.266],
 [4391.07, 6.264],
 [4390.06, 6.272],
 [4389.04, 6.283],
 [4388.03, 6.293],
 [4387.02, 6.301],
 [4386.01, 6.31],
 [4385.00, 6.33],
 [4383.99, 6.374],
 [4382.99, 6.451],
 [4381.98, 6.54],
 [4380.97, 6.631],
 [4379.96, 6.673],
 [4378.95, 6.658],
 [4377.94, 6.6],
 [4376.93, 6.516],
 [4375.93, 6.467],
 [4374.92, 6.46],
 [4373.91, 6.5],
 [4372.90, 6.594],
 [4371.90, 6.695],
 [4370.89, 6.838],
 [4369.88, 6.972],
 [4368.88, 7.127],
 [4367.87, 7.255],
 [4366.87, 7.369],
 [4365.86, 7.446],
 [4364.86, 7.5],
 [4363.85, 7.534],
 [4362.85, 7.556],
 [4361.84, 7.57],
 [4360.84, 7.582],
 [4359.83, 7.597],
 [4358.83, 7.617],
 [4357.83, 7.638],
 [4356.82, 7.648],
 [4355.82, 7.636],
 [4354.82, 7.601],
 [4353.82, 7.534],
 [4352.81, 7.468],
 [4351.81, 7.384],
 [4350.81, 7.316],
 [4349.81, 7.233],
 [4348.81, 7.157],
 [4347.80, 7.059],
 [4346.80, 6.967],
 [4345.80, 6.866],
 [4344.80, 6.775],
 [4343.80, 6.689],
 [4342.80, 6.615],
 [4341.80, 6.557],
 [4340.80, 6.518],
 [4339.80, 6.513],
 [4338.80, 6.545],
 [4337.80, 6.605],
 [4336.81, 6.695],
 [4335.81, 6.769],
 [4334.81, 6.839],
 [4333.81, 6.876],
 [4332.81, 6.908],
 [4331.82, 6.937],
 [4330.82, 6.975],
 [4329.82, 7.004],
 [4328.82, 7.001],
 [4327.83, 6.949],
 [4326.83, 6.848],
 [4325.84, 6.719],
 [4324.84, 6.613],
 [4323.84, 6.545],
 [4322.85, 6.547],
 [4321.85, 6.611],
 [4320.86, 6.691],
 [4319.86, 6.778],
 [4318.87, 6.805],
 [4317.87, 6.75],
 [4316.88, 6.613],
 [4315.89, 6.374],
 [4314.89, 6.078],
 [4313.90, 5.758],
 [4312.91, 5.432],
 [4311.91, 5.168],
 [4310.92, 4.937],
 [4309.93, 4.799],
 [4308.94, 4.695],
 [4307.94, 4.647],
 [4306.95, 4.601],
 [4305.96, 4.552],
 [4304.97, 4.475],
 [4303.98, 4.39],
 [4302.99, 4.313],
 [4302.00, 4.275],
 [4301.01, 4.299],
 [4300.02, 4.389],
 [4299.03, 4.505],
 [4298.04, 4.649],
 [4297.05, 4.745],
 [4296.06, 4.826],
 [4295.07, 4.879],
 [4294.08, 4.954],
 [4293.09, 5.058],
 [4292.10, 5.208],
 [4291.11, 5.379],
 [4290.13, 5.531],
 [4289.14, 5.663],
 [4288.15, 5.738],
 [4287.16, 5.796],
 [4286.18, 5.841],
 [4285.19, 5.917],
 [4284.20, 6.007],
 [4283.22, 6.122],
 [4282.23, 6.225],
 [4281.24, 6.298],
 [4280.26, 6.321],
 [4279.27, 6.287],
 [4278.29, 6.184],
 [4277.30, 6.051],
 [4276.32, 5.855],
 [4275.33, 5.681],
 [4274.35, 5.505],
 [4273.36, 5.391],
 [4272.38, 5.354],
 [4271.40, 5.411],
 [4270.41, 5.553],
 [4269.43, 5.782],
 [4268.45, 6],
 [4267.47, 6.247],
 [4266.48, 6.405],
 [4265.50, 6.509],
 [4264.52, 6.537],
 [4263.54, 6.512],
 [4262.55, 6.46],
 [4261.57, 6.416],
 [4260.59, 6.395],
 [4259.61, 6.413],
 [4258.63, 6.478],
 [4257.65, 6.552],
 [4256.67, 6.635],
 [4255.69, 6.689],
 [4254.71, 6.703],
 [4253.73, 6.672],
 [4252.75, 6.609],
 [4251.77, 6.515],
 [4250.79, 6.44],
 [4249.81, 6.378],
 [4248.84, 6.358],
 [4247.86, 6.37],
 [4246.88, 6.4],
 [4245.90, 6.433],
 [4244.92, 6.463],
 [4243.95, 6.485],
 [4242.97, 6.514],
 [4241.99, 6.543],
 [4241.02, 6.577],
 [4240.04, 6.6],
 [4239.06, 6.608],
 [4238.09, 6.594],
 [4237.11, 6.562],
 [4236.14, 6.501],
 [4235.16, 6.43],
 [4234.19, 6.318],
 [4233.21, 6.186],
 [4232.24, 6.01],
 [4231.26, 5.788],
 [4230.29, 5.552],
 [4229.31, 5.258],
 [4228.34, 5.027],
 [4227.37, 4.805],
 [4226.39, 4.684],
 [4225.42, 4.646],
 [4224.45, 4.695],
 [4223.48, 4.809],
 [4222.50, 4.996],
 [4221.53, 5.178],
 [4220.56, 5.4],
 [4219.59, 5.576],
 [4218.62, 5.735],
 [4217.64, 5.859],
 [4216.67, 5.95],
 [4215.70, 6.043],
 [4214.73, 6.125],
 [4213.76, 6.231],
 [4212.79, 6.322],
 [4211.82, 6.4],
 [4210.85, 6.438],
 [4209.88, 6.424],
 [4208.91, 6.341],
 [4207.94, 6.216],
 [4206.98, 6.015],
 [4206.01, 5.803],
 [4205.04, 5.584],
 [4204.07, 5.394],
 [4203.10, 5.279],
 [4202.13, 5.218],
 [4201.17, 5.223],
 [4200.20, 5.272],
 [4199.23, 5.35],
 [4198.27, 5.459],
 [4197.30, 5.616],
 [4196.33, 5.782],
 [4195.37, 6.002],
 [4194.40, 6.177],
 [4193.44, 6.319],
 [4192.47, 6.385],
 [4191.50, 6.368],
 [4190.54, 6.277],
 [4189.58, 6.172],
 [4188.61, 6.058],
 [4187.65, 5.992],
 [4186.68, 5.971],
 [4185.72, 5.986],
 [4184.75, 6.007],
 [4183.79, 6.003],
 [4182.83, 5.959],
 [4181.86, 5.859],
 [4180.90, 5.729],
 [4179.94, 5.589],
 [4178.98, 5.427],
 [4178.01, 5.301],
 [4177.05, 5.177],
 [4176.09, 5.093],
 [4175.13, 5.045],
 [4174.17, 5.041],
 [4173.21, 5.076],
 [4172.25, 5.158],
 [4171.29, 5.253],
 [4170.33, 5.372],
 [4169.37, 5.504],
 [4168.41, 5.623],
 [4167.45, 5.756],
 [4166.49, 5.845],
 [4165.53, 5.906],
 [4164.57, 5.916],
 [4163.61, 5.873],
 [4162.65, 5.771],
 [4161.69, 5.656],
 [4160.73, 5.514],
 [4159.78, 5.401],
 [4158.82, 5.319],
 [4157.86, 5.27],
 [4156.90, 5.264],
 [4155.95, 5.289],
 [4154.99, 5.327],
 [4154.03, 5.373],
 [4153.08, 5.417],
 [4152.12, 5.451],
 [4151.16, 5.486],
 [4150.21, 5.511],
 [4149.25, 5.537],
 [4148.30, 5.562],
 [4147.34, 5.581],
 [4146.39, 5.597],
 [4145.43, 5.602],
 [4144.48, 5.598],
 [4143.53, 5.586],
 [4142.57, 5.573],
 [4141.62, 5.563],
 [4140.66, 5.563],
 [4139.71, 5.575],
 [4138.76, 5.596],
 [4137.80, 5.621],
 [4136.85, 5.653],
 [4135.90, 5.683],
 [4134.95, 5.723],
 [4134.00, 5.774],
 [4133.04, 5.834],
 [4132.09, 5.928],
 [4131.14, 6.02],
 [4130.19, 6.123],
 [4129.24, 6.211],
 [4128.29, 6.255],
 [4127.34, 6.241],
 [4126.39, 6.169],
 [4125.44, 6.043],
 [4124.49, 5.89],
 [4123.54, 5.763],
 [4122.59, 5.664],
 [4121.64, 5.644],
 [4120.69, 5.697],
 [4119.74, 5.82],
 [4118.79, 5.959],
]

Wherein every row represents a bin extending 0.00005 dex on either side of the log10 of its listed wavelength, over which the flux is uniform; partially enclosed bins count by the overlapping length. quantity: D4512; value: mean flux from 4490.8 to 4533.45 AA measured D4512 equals 8.31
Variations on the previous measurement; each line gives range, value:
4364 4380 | 6.87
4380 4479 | 7.18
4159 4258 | 5.87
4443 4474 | 7.51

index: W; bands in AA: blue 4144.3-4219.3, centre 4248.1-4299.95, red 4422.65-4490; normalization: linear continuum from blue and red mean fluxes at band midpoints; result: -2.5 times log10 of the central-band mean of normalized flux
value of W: 0.073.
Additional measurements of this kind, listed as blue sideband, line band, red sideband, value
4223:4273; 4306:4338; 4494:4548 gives 0.074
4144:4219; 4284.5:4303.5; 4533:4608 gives 0.264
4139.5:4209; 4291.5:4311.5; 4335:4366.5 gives 0.399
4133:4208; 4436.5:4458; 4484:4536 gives 0.044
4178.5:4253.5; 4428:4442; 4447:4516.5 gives 0.048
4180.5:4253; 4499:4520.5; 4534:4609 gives -0.099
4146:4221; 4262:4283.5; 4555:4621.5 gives 0.050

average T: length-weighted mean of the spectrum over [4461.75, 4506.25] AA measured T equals 8.08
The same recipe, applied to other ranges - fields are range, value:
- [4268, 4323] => 5.51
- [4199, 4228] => 5.6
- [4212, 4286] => 6.06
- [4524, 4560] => 8.19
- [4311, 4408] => 6.77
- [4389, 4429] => 6.91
